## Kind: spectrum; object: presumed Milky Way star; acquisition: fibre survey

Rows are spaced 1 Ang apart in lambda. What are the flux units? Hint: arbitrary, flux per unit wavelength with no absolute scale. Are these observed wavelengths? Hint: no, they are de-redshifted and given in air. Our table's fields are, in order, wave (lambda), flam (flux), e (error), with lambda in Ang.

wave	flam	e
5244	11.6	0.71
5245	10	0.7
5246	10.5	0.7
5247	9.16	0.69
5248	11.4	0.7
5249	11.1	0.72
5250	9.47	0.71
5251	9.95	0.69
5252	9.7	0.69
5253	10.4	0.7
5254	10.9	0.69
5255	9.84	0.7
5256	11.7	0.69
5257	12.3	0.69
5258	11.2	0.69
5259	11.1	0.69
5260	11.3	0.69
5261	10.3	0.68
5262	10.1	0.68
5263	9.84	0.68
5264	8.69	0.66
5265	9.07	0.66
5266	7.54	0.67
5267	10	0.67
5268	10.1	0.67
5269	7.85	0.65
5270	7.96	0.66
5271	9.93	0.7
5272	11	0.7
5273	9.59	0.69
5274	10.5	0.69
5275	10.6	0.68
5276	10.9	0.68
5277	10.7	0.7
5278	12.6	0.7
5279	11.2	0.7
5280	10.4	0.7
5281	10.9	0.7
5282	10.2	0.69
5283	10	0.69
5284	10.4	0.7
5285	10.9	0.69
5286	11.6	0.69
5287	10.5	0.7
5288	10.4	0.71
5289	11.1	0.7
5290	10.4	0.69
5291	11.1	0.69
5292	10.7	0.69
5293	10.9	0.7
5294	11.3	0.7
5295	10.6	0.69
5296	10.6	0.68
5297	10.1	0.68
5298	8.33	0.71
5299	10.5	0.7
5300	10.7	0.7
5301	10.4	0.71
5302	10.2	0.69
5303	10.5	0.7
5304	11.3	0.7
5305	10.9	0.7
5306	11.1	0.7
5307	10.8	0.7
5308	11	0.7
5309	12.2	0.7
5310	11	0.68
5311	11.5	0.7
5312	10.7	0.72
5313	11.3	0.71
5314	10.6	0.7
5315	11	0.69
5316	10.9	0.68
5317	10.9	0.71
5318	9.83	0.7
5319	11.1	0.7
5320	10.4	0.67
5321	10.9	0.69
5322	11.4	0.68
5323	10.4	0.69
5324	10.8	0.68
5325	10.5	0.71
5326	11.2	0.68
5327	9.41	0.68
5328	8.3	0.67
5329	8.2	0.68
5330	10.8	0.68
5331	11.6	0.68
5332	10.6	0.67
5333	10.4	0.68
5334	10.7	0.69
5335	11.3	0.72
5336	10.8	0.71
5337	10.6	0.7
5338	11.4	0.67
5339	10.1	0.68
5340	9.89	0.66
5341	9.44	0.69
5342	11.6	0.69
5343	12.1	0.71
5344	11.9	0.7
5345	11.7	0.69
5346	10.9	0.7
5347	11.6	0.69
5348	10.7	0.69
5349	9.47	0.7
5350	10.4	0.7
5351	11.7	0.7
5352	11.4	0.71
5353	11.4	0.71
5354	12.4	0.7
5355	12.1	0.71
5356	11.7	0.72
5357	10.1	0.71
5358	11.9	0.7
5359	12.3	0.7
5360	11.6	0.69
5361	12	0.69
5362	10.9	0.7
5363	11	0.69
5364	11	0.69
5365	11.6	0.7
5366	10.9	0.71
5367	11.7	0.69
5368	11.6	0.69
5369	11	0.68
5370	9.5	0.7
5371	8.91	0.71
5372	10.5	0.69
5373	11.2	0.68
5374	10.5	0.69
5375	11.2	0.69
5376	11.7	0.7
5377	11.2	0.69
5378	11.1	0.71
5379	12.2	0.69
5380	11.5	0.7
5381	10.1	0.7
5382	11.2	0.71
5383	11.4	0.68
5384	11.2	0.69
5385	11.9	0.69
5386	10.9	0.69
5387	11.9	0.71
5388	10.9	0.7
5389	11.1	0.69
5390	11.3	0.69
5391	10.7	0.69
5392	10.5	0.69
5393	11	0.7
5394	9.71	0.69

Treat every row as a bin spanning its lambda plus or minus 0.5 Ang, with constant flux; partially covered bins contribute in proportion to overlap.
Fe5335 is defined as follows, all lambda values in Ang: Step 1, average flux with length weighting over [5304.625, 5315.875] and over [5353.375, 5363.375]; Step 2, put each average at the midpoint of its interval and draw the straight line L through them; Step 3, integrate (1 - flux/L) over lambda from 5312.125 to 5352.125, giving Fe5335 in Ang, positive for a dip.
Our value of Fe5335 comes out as 2.2 Ang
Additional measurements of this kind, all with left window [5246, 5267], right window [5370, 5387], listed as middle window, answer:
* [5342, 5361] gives -1.0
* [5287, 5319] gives -0.6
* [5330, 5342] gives 0.1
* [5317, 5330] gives 0.5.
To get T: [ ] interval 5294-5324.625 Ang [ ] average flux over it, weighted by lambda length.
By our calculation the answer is 10.7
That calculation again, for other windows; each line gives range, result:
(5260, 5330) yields 10.4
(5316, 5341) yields 10.5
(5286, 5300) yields 10.5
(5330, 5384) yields 11.1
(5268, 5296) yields 10.5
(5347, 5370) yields 11.3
